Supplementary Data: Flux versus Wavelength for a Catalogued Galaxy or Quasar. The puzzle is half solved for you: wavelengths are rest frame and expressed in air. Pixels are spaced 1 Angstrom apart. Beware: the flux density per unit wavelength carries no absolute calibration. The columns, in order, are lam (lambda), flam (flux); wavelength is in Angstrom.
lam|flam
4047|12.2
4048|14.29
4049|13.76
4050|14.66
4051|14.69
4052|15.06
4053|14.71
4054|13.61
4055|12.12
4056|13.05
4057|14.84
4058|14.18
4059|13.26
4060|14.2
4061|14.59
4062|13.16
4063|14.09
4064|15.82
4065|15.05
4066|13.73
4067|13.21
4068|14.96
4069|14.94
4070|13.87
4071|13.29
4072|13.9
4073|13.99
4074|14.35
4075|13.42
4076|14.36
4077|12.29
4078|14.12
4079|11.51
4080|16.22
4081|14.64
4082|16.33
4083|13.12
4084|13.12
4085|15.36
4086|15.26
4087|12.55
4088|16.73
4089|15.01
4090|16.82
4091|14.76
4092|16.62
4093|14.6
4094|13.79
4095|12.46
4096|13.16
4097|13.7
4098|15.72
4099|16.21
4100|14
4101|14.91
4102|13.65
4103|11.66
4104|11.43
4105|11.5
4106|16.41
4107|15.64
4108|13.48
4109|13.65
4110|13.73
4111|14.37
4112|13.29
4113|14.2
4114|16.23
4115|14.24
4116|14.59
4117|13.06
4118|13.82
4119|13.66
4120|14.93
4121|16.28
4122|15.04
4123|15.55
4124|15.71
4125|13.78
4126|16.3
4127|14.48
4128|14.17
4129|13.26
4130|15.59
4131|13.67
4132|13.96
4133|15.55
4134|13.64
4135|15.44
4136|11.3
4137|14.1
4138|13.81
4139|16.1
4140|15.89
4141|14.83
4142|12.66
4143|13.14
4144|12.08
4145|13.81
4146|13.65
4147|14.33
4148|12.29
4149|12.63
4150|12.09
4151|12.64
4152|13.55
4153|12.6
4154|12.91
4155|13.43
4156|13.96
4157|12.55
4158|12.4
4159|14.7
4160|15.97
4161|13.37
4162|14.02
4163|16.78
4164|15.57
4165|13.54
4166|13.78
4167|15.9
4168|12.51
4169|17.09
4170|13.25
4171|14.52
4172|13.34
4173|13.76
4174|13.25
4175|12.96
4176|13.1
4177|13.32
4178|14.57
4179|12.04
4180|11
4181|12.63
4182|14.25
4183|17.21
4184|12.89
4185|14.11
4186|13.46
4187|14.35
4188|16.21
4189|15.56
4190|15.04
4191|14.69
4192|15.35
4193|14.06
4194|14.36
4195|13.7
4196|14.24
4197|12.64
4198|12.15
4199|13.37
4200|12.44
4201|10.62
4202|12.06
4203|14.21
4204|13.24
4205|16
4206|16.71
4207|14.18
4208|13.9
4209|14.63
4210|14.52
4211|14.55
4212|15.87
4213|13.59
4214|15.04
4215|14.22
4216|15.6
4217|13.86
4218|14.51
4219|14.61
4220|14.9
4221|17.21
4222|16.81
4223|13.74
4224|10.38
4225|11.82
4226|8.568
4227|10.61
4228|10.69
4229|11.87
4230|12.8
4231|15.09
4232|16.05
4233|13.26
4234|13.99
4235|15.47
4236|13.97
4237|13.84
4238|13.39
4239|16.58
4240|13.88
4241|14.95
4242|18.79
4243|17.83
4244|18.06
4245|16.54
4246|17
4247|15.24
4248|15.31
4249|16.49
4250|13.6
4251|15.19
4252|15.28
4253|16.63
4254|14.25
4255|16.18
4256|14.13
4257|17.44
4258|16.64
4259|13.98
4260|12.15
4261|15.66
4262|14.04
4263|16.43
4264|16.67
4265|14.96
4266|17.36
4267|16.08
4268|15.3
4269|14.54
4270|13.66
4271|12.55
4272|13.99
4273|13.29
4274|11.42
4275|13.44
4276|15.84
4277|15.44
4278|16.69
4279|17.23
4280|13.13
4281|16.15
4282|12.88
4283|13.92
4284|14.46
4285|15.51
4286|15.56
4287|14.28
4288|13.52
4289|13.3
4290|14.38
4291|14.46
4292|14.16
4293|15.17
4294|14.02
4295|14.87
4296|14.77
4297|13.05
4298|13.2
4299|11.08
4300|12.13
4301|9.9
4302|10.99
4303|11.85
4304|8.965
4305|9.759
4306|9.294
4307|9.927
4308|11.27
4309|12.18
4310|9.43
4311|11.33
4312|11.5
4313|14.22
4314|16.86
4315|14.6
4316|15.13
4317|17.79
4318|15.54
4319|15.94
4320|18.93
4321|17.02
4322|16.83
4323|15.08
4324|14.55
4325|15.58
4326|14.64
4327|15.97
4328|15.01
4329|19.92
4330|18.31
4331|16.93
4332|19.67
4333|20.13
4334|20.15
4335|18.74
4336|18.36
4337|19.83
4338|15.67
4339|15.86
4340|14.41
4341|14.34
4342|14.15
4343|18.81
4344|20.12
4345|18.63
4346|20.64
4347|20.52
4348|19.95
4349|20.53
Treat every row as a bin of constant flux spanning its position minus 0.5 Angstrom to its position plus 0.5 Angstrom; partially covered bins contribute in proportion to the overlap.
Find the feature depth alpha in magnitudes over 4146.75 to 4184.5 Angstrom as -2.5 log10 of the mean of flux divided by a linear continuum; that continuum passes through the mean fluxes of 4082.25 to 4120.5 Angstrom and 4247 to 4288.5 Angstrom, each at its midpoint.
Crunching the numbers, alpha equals 0.063 mag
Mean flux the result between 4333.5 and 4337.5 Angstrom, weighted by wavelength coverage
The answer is 19.3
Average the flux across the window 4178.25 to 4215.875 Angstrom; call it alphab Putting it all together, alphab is 14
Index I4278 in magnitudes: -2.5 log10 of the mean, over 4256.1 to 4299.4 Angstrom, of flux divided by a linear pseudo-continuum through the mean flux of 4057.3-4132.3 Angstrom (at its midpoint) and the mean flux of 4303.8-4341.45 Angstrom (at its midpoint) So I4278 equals 0.04 mag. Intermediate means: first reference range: 14.3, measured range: 14.6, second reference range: 15.3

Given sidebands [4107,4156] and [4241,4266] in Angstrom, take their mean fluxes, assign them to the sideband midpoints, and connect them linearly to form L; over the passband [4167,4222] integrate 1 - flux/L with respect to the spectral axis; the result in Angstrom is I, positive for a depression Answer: 3.0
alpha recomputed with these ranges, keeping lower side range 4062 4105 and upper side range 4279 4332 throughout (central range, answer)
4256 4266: -0.09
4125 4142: -0.02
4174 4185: 0.06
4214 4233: 0.05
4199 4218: 0.00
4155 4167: -0.01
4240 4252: -0.14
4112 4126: -0.04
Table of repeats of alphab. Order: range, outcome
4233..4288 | 15.1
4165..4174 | 14.2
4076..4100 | 14.5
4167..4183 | 13.6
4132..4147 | 14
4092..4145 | 14.2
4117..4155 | 14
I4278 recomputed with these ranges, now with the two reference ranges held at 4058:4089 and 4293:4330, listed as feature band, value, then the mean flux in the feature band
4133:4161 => 0.04 mag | 13.6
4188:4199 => -0.02 mag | 14.2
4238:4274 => -0.11 mag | 15.4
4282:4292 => -0.04 mag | 14.3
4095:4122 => 0.00 mag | 14.1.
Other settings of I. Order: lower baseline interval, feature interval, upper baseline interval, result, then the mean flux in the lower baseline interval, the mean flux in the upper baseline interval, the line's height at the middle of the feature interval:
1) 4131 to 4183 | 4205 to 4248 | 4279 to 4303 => -2.4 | 13.8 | 13.7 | 13.7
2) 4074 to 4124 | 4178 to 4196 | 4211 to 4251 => 0.3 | 14.3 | 14.5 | 14.5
